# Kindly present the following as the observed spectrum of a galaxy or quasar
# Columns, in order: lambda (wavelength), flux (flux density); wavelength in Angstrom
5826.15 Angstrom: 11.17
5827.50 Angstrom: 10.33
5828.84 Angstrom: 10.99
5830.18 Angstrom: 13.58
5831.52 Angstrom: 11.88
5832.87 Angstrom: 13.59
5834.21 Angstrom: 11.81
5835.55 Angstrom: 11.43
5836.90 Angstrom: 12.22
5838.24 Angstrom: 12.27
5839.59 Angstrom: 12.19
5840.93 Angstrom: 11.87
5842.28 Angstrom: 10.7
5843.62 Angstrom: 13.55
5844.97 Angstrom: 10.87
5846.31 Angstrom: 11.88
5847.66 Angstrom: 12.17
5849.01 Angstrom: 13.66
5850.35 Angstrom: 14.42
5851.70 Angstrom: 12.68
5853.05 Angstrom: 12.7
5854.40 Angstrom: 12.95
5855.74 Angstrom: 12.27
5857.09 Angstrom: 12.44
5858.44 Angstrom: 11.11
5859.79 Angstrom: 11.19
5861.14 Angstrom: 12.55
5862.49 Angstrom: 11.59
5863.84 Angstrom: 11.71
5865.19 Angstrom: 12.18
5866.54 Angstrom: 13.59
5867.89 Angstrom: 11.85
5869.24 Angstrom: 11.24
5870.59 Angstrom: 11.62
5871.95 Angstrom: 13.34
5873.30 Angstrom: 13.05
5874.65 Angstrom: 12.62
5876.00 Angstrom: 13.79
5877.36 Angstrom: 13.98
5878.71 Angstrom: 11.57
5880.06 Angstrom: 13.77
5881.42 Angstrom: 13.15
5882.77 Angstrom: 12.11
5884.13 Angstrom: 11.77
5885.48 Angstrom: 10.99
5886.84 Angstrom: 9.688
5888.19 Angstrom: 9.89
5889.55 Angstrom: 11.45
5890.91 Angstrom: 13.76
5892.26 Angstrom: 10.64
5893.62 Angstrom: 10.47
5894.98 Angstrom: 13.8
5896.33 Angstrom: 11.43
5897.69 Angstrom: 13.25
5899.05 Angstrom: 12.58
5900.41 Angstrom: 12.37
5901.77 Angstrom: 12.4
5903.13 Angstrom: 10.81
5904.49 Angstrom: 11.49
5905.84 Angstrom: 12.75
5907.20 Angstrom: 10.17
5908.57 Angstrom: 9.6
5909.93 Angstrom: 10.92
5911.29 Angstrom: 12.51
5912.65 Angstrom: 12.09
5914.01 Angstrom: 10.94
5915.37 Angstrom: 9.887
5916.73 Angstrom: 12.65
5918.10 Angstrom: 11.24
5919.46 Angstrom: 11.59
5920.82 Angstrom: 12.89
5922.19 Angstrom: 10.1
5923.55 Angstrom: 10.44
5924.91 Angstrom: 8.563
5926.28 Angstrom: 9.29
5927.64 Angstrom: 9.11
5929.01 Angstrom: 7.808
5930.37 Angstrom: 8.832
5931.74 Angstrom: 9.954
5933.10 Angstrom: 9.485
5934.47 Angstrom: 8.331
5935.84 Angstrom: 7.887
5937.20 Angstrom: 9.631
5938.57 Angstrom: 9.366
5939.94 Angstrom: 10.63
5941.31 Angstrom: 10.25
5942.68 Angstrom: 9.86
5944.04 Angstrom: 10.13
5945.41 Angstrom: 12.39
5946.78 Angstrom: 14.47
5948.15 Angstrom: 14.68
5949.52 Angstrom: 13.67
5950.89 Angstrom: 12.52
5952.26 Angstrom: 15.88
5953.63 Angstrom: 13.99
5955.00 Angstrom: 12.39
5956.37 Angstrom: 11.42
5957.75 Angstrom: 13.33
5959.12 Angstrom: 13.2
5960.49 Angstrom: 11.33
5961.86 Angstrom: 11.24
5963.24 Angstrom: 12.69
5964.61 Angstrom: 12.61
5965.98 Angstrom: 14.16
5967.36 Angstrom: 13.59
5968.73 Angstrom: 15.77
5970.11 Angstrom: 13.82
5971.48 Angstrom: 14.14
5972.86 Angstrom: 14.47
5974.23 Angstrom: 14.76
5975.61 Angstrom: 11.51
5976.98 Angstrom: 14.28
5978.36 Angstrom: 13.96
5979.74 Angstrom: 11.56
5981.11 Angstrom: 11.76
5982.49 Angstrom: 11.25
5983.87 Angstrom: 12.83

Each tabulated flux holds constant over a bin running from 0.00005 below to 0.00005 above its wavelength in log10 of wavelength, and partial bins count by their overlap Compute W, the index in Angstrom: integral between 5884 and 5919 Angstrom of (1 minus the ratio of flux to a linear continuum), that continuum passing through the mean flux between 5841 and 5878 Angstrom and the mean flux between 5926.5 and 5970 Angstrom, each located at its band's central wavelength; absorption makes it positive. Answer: 1.5 Angstrom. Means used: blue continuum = 12.4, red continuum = 11.6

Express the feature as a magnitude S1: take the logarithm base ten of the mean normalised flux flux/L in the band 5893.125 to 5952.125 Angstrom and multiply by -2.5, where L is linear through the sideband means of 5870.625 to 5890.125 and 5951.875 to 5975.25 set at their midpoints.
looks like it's 0.16 mag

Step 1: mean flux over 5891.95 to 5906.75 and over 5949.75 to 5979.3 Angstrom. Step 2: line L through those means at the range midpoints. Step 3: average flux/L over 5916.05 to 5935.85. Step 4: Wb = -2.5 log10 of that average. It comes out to 0.25 mag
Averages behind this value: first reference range 12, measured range 9.94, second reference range 13.4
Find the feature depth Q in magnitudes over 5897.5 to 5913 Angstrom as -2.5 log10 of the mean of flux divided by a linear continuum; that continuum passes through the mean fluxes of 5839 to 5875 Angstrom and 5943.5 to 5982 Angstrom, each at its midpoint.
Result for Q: 0.09 mag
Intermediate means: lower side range 12.3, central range 11.7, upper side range 13.2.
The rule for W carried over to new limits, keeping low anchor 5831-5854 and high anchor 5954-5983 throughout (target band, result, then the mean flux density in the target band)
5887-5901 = 0.84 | 11.9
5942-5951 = 0.27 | 12.5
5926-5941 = 4.32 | 9.14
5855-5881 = 0.19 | 12.4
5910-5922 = 1.07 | 11.6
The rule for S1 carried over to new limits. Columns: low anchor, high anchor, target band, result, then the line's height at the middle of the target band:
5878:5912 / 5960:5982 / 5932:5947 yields 0.24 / 12.6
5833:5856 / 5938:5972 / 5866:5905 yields 0.03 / 12.5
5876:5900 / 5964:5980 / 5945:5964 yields 0.03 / 13.4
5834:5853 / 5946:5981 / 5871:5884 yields -0.03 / 12.6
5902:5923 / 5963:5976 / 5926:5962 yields 0.14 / 12.7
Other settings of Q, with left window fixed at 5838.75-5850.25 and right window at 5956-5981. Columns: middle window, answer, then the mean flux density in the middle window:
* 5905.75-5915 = 0.15 mag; 11.1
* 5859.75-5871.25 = 0.04 mag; 12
